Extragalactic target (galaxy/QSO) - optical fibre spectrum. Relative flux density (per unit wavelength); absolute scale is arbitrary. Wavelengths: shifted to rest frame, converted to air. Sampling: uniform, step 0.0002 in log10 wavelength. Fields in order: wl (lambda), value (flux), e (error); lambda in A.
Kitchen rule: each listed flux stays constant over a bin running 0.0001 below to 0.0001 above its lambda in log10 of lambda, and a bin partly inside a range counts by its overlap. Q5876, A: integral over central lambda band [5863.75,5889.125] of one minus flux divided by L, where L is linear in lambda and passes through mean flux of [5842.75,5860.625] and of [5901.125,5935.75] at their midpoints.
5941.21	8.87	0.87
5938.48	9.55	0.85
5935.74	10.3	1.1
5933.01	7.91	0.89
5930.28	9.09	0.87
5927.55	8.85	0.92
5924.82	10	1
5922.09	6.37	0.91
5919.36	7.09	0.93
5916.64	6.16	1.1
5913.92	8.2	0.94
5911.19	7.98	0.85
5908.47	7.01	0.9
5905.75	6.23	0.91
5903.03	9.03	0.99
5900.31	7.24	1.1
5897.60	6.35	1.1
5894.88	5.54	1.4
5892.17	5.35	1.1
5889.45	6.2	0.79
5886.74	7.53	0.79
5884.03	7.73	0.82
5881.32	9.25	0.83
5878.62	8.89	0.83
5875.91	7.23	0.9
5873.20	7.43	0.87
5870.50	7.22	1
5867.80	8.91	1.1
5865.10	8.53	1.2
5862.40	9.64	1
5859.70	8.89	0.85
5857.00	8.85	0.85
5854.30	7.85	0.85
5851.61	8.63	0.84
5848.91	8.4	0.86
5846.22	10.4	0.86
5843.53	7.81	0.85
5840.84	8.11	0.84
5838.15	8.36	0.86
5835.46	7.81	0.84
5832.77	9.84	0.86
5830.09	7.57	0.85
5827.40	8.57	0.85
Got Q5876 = 1.3 A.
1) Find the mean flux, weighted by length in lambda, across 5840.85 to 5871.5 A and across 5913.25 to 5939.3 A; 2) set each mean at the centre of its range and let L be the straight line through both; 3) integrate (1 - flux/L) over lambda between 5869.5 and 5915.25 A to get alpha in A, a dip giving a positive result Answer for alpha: 6.3 A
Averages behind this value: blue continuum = 8.64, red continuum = 8.33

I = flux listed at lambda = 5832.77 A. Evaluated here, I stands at 9.84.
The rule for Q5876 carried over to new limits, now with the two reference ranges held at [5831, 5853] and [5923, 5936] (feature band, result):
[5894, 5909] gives 3.33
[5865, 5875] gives 0.97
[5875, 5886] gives 0.68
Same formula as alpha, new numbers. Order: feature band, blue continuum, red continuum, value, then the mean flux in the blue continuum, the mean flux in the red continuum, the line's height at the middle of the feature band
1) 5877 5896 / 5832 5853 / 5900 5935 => 2.2 A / 8.64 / 7.84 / 8.17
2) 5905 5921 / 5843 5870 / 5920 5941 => 3.0 A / 8.77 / 8.81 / 8.8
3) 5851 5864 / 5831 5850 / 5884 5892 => -1.3 A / 8.66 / 6.79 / 7.99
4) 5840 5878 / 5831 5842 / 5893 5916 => -1.8 A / 8.5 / 7.12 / 8.04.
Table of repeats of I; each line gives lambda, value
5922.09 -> 6.37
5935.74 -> 10.3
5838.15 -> 8.36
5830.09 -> 7.57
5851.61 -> 8.63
